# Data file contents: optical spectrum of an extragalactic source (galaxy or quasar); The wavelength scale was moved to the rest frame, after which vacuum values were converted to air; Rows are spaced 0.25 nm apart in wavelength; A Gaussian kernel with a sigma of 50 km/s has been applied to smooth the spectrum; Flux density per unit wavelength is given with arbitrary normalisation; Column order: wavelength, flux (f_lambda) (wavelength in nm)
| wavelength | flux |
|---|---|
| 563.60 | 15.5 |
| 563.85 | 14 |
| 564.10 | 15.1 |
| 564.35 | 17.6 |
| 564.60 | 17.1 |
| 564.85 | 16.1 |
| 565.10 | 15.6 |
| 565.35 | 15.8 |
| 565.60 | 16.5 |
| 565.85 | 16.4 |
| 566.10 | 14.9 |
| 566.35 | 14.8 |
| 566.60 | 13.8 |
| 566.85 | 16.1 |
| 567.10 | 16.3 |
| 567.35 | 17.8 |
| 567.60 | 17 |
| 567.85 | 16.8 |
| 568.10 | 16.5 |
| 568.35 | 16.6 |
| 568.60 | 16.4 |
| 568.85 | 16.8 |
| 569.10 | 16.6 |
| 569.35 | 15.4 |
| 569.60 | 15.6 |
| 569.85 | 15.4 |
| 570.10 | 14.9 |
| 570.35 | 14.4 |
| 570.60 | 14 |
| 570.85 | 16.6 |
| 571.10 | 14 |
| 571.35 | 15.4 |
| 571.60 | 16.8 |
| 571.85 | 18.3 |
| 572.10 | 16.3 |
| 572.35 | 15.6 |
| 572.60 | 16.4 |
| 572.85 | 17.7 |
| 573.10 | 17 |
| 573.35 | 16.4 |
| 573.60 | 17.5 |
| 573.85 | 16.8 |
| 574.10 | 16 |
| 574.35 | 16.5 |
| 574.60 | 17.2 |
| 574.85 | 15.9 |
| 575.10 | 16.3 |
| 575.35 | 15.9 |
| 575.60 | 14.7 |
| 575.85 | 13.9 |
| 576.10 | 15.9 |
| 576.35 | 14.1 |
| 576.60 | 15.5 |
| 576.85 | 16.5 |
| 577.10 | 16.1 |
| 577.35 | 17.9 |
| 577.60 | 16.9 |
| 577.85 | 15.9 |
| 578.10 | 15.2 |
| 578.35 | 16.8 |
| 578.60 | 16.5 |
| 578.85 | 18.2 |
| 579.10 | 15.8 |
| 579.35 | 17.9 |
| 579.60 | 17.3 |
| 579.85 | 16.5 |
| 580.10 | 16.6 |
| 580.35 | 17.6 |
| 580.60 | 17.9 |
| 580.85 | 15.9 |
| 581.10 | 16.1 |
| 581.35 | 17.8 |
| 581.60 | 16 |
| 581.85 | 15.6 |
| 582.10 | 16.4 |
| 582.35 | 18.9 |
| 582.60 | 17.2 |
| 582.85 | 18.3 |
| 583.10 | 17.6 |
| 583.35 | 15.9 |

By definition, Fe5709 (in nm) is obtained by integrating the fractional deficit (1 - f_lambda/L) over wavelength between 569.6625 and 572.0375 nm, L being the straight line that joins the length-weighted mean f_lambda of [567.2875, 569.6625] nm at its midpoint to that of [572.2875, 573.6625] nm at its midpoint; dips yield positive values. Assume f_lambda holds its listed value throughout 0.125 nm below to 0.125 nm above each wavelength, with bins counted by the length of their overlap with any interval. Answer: 0.16 nm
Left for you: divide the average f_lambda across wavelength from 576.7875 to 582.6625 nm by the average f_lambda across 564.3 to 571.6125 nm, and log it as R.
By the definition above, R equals 1.1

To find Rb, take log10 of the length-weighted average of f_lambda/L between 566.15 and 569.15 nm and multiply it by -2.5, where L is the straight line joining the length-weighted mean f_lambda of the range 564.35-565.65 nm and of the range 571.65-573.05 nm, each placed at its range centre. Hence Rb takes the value 0.019 mag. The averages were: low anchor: 16.3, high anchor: 16.9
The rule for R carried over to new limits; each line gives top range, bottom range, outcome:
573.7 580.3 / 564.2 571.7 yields 1.02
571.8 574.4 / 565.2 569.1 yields 1.03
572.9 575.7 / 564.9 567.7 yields 1.03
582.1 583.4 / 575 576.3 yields 1.15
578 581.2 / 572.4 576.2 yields 1.03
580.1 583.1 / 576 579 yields 1.05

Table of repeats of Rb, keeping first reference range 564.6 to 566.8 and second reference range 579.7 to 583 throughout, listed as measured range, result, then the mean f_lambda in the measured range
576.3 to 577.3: 0.05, 15.8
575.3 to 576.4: 0.11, 14.9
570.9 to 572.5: 0.00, 16.1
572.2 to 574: -0.03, 16.8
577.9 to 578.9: 0.01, 16.5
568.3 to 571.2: 0.03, 15.5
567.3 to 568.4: -0.07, 16.9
